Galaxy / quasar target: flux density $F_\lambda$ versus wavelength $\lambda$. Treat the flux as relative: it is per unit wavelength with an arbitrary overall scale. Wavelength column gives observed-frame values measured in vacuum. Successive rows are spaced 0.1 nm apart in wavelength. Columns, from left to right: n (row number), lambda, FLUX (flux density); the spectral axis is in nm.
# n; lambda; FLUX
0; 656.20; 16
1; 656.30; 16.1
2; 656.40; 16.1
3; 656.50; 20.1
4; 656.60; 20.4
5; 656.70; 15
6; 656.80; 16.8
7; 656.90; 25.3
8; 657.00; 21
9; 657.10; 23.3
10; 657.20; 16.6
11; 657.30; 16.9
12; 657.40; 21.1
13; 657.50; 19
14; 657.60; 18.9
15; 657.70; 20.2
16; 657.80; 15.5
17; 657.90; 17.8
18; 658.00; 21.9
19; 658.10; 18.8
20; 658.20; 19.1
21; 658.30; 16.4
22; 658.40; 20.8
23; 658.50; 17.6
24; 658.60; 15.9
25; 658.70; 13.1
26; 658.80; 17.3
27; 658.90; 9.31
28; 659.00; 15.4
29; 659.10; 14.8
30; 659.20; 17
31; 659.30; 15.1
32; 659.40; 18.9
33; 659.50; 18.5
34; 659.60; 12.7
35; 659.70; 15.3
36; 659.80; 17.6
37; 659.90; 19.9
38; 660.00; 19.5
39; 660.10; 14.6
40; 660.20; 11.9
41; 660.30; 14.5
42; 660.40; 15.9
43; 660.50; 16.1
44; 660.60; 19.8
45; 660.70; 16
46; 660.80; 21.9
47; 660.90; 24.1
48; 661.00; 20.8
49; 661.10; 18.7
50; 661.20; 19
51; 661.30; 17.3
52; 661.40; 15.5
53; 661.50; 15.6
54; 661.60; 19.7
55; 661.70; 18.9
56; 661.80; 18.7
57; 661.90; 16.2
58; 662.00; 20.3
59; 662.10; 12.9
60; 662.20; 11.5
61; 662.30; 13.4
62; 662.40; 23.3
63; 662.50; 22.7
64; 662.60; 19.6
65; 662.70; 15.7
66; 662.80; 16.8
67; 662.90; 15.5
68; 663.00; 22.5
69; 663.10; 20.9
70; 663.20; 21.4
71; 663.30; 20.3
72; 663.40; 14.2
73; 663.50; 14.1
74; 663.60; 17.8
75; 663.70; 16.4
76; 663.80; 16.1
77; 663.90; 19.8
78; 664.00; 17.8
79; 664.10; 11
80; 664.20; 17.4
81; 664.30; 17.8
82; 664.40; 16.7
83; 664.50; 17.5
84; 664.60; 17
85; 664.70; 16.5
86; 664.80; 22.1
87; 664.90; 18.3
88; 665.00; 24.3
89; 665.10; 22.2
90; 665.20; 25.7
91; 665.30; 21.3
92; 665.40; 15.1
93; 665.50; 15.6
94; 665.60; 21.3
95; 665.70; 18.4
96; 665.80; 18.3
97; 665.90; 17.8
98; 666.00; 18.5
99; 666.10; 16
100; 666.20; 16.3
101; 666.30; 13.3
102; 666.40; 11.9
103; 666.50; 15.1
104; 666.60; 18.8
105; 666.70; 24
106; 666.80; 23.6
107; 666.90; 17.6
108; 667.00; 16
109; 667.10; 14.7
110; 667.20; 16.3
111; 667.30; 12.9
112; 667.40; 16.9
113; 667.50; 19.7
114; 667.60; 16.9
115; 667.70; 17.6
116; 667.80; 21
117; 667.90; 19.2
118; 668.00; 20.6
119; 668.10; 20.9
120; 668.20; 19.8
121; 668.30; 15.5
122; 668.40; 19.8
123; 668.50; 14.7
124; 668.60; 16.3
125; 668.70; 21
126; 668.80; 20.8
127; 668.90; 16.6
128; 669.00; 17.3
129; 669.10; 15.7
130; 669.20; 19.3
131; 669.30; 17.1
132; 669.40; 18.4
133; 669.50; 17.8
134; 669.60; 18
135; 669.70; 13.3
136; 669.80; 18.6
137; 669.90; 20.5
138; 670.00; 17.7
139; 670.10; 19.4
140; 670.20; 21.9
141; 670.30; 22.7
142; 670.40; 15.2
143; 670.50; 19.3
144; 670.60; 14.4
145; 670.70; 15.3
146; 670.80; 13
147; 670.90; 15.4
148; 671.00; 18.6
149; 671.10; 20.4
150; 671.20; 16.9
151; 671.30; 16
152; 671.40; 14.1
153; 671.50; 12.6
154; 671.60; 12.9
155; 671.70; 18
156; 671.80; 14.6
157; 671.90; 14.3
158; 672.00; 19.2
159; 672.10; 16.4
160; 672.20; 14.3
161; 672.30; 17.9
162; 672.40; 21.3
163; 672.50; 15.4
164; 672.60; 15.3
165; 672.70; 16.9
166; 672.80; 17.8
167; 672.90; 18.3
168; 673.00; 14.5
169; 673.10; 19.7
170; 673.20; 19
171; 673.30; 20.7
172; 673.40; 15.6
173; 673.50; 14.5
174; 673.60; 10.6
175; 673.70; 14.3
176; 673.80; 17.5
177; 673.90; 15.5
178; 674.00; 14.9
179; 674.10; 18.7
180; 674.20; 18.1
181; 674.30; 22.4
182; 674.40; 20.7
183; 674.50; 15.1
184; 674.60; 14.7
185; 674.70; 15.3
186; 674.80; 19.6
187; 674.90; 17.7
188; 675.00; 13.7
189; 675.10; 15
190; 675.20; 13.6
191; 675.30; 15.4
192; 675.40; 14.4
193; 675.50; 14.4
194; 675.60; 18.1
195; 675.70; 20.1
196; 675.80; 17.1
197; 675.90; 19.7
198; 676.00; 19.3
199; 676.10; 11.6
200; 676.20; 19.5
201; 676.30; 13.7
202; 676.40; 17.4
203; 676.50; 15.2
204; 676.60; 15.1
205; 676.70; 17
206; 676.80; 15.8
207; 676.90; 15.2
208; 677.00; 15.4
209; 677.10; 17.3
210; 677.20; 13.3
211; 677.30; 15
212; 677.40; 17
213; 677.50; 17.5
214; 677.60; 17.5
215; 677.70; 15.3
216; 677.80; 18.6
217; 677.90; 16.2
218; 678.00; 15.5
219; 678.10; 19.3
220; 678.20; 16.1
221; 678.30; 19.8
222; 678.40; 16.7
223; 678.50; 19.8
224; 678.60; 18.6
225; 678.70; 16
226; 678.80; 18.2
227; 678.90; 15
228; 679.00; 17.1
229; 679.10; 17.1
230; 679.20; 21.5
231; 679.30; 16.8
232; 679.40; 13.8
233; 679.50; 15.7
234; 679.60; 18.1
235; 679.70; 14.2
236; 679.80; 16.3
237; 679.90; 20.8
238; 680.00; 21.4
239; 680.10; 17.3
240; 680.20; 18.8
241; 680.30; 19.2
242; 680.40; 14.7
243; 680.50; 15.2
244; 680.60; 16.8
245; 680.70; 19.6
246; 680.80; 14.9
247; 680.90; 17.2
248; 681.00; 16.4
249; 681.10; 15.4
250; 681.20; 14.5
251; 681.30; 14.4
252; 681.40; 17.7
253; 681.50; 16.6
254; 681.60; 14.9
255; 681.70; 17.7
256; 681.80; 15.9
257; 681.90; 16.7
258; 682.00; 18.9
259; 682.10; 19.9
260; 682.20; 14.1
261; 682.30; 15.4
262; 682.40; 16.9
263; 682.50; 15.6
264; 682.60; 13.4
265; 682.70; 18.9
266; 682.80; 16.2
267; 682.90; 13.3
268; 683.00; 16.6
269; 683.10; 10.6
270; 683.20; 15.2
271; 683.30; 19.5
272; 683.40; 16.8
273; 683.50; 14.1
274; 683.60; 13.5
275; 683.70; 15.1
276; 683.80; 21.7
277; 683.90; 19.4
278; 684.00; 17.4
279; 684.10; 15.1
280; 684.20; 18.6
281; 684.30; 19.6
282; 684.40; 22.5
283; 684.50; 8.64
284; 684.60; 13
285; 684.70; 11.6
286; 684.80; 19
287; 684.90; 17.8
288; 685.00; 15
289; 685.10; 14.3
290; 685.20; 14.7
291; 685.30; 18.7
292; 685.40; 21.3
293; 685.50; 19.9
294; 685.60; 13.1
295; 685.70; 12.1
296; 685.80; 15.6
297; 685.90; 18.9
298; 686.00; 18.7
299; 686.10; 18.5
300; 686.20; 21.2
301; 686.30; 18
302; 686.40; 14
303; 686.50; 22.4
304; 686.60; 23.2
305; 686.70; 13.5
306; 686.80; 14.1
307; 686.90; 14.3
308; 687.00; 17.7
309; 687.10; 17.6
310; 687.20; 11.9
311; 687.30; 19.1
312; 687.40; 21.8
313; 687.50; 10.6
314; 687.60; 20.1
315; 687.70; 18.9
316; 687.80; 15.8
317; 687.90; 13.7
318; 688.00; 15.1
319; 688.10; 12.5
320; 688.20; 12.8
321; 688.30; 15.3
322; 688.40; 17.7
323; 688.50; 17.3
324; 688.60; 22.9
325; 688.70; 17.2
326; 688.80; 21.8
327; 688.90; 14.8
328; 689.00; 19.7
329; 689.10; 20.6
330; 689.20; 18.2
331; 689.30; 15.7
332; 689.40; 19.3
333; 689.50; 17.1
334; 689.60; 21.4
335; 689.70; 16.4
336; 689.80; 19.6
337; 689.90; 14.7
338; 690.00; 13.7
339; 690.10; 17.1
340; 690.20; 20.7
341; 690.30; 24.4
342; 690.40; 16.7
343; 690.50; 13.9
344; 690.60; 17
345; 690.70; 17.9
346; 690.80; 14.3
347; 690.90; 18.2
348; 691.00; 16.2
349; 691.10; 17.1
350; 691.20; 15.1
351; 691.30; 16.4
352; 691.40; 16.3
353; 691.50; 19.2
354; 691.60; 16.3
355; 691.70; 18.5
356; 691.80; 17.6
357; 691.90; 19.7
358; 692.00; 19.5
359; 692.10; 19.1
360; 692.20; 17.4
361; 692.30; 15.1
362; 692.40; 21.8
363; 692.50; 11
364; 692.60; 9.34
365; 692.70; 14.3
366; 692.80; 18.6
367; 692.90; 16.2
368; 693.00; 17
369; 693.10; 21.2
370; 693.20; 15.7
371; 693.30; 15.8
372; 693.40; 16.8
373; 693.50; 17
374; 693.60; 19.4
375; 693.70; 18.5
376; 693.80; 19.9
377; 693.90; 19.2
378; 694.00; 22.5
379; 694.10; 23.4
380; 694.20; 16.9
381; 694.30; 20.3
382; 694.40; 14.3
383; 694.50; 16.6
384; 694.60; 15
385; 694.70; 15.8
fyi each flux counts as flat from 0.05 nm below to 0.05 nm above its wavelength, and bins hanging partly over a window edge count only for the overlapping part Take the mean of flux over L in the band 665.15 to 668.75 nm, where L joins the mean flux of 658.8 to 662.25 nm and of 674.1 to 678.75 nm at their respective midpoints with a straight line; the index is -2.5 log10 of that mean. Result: -0.07 mag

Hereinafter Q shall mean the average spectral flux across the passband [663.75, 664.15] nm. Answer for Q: 16.2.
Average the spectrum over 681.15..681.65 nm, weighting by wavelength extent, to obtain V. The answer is 15.6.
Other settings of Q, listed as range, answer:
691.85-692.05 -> 19.6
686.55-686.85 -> 16.9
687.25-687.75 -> 18.1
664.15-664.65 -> 17.3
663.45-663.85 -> 16.1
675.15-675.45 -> 14.5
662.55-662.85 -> 17.4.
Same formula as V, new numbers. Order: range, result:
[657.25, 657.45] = 19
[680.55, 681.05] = 17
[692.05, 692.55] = 16.9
